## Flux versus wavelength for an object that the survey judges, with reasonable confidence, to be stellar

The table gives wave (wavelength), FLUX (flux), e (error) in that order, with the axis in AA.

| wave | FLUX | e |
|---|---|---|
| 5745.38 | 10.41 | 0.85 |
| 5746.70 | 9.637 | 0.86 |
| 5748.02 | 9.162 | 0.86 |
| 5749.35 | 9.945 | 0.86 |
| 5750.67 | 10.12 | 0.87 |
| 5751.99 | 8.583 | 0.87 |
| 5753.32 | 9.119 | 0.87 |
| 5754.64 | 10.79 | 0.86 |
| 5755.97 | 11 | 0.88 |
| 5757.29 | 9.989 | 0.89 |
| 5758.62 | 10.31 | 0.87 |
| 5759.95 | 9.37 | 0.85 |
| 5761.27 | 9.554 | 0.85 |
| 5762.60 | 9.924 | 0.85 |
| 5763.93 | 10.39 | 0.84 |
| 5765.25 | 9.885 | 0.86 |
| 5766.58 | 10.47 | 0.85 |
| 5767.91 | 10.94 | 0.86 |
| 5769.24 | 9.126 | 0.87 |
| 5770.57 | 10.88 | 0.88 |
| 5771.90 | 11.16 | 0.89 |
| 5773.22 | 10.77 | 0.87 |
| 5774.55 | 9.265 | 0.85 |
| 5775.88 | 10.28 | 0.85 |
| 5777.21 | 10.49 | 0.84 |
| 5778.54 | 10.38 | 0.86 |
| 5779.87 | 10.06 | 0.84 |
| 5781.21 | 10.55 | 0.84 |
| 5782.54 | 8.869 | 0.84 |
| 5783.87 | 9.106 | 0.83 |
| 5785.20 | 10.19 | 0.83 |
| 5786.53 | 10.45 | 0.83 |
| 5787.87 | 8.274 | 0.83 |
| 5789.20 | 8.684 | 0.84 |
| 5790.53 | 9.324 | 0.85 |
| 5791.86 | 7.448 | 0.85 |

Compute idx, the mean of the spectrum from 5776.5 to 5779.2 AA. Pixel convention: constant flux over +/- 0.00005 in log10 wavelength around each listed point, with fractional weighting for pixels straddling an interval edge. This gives 10.4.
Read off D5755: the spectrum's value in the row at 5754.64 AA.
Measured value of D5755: 10.79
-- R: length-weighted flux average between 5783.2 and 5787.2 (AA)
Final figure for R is 9.92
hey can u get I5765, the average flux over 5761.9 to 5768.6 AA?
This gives 10.3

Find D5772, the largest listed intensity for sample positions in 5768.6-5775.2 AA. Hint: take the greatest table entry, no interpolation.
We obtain 11.16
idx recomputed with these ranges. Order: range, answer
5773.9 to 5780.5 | 10.1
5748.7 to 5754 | 9.46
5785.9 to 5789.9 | 9.12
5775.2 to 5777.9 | 10.4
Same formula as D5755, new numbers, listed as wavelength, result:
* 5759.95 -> 9.37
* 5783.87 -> 9.106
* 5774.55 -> 9.265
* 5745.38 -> 10.41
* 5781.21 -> 10.55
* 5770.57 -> 10.88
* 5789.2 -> 8.684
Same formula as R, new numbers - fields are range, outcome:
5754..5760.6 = 10.3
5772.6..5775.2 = 10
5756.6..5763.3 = 9.83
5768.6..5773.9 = 10.5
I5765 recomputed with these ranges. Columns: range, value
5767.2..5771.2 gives 10.3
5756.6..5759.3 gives 10.1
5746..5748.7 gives 9.42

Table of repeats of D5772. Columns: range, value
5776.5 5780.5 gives 10.49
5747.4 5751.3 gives 10.12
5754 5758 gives 11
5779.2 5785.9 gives 10.55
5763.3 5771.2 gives 10.94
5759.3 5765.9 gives 10.39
